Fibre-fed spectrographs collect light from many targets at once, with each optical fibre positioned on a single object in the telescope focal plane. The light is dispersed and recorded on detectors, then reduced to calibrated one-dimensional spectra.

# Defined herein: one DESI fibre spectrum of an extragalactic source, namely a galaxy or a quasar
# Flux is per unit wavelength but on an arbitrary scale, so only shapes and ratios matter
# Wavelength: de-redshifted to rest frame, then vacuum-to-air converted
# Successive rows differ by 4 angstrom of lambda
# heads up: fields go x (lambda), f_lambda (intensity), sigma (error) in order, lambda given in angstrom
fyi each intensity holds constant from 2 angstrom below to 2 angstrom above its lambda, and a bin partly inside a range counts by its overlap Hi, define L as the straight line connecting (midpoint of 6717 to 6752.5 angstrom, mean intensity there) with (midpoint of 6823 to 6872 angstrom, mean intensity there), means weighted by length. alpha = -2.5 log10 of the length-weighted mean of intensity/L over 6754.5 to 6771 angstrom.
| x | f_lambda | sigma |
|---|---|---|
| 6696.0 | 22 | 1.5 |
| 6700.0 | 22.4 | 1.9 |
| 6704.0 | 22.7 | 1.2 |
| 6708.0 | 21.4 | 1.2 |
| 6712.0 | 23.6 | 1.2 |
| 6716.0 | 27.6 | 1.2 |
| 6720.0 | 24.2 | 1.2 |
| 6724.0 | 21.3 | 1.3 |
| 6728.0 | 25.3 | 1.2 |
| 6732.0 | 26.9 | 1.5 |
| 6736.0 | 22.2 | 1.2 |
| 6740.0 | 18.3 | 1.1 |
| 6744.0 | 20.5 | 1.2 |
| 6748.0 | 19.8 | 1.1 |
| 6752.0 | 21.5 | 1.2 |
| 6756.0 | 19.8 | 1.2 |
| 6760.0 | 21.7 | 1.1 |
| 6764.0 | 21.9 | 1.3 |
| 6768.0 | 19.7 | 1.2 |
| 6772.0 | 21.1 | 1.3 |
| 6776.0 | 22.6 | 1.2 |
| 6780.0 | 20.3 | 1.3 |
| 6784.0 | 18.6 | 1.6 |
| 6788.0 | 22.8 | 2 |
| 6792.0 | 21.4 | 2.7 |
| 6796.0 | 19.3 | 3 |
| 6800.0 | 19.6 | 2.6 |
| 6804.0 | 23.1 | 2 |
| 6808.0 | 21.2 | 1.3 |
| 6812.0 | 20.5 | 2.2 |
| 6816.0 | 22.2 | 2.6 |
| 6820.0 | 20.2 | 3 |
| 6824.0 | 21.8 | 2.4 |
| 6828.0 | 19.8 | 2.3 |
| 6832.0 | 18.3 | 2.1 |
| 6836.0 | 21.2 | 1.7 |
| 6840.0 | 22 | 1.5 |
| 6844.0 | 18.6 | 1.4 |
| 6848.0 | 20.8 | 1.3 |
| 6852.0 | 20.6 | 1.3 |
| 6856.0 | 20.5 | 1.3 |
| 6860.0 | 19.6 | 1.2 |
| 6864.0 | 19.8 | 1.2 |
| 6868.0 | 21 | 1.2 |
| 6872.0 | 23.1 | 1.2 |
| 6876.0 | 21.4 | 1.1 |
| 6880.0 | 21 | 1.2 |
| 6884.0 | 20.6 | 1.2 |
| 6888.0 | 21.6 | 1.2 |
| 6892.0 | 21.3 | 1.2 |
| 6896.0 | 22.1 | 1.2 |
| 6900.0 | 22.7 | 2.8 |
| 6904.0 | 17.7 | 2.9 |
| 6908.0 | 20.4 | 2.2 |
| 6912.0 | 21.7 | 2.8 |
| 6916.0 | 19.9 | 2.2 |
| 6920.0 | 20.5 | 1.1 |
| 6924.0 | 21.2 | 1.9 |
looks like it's 0.06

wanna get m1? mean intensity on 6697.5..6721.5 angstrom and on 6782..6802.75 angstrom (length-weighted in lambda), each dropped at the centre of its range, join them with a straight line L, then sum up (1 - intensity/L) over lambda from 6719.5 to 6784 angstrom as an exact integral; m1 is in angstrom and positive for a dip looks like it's 1.3 angstrom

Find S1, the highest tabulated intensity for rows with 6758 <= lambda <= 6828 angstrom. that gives 23.1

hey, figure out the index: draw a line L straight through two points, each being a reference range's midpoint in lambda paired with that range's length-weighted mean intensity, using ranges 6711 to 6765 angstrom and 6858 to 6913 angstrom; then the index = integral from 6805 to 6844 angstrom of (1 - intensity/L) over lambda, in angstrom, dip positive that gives 1.54 angstrom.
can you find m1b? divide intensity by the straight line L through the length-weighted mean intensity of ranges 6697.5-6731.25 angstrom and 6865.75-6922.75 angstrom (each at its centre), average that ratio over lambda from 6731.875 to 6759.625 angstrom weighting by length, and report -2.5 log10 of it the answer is 0.11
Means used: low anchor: 23.7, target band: 20.9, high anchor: 21.1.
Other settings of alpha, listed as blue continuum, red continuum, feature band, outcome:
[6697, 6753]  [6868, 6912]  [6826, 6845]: 0.086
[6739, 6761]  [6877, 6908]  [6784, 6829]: -0.023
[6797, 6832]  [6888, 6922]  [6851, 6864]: 0.037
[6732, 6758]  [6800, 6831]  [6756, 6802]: 0.009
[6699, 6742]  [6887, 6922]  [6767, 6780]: 0.073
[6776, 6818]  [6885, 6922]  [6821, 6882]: 0.016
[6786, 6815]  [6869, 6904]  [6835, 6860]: 0.043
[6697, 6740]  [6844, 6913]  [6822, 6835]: 0.084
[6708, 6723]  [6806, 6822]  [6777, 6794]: 0.056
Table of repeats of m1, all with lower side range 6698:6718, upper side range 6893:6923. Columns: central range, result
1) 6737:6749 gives 1.7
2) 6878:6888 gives 0.1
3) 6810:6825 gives 0.6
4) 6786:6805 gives 1.0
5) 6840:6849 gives 0.6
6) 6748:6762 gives 1.3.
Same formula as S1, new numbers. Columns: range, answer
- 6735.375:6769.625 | 22.2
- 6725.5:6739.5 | 26.9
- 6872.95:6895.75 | 21.6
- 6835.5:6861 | 22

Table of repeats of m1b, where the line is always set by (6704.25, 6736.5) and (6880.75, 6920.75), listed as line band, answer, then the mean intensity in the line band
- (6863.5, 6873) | 0.005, 21.3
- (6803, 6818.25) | 0.041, 21.6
